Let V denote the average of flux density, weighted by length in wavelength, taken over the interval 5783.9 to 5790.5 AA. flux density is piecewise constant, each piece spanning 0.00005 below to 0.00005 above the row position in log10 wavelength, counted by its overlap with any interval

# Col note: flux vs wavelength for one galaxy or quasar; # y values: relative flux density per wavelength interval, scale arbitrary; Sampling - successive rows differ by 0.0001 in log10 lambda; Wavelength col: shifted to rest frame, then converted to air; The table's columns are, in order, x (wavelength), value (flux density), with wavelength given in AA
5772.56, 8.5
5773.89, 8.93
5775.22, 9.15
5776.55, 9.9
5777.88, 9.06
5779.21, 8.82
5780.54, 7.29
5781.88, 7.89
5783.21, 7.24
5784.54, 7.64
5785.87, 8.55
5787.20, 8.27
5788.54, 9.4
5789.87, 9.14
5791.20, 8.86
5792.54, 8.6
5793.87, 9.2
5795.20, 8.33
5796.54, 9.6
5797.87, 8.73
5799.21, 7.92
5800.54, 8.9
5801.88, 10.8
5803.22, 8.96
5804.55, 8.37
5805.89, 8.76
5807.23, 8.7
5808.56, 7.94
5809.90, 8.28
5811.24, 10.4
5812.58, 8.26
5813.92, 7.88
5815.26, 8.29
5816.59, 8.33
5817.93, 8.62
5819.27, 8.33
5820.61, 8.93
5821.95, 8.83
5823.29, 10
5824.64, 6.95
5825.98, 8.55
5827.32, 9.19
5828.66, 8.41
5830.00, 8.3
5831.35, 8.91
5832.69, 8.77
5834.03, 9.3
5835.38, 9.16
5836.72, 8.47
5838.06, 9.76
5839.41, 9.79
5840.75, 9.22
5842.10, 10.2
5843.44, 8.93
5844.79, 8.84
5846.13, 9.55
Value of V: 8.6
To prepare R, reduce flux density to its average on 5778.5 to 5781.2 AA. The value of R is 8.08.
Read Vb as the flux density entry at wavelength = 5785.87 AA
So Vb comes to 8.55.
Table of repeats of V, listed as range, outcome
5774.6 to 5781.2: 8.85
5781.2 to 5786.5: 7.82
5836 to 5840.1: 9.35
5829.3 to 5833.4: 8.67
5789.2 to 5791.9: 9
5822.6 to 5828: 8.67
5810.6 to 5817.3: 8.63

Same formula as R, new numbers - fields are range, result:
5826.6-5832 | 8.7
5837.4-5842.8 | 9.74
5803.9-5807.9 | 8.61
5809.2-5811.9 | 9.31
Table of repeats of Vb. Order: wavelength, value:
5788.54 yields 9.4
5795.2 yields 8.33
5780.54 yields 7.29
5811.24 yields 10.4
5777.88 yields 9.06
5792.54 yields 8.6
